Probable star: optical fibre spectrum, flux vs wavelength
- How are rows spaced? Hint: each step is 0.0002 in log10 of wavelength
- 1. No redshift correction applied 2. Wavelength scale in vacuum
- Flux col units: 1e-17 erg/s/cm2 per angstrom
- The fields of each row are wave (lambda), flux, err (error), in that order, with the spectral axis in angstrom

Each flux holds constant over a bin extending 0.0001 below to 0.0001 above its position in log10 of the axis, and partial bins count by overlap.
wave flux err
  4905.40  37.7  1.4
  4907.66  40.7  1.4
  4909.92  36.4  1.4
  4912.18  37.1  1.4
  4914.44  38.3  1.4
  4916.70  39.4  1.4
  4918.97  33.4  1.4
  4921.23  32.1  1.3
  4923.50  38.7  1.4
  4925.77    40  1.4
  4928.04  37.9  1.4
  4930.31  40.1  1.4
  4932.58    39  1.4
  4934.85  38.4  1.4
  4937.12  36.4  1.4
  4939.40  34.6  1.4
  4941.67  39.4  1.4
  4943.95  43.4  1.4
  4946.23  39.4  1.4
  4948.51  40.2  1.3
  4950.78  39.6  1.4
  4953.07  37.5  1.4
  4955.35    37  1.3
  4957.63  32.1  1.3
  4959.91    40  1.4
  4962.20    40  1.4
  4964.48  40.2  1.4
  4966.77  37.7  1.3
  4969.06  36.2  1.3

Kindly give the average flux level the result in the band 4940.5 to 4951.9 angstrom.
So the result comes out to 40.4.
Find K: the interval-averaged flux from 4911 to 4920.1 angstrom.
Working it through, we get 37.1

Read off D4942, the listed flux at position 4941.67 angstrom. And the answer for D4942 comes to 39.4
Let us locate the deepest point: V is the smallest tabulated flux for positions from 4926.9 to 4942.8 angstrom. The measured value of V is 34.6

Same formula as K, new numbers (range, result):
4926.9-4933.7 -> 39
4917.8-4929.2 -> 36.4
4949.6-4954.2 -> 38.6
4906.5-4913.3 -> 38.1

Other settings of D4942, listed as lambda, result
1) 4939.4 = 34.6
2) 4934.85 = 38.4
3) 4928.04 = 37.9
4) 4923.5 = 38.7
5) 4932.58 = 39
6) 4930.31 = 40.1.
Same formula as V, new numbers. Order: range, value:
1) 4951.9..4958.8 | 32.1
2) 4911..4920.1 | 33.4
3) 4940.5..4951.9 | 39.4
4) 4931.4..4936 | 38.4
